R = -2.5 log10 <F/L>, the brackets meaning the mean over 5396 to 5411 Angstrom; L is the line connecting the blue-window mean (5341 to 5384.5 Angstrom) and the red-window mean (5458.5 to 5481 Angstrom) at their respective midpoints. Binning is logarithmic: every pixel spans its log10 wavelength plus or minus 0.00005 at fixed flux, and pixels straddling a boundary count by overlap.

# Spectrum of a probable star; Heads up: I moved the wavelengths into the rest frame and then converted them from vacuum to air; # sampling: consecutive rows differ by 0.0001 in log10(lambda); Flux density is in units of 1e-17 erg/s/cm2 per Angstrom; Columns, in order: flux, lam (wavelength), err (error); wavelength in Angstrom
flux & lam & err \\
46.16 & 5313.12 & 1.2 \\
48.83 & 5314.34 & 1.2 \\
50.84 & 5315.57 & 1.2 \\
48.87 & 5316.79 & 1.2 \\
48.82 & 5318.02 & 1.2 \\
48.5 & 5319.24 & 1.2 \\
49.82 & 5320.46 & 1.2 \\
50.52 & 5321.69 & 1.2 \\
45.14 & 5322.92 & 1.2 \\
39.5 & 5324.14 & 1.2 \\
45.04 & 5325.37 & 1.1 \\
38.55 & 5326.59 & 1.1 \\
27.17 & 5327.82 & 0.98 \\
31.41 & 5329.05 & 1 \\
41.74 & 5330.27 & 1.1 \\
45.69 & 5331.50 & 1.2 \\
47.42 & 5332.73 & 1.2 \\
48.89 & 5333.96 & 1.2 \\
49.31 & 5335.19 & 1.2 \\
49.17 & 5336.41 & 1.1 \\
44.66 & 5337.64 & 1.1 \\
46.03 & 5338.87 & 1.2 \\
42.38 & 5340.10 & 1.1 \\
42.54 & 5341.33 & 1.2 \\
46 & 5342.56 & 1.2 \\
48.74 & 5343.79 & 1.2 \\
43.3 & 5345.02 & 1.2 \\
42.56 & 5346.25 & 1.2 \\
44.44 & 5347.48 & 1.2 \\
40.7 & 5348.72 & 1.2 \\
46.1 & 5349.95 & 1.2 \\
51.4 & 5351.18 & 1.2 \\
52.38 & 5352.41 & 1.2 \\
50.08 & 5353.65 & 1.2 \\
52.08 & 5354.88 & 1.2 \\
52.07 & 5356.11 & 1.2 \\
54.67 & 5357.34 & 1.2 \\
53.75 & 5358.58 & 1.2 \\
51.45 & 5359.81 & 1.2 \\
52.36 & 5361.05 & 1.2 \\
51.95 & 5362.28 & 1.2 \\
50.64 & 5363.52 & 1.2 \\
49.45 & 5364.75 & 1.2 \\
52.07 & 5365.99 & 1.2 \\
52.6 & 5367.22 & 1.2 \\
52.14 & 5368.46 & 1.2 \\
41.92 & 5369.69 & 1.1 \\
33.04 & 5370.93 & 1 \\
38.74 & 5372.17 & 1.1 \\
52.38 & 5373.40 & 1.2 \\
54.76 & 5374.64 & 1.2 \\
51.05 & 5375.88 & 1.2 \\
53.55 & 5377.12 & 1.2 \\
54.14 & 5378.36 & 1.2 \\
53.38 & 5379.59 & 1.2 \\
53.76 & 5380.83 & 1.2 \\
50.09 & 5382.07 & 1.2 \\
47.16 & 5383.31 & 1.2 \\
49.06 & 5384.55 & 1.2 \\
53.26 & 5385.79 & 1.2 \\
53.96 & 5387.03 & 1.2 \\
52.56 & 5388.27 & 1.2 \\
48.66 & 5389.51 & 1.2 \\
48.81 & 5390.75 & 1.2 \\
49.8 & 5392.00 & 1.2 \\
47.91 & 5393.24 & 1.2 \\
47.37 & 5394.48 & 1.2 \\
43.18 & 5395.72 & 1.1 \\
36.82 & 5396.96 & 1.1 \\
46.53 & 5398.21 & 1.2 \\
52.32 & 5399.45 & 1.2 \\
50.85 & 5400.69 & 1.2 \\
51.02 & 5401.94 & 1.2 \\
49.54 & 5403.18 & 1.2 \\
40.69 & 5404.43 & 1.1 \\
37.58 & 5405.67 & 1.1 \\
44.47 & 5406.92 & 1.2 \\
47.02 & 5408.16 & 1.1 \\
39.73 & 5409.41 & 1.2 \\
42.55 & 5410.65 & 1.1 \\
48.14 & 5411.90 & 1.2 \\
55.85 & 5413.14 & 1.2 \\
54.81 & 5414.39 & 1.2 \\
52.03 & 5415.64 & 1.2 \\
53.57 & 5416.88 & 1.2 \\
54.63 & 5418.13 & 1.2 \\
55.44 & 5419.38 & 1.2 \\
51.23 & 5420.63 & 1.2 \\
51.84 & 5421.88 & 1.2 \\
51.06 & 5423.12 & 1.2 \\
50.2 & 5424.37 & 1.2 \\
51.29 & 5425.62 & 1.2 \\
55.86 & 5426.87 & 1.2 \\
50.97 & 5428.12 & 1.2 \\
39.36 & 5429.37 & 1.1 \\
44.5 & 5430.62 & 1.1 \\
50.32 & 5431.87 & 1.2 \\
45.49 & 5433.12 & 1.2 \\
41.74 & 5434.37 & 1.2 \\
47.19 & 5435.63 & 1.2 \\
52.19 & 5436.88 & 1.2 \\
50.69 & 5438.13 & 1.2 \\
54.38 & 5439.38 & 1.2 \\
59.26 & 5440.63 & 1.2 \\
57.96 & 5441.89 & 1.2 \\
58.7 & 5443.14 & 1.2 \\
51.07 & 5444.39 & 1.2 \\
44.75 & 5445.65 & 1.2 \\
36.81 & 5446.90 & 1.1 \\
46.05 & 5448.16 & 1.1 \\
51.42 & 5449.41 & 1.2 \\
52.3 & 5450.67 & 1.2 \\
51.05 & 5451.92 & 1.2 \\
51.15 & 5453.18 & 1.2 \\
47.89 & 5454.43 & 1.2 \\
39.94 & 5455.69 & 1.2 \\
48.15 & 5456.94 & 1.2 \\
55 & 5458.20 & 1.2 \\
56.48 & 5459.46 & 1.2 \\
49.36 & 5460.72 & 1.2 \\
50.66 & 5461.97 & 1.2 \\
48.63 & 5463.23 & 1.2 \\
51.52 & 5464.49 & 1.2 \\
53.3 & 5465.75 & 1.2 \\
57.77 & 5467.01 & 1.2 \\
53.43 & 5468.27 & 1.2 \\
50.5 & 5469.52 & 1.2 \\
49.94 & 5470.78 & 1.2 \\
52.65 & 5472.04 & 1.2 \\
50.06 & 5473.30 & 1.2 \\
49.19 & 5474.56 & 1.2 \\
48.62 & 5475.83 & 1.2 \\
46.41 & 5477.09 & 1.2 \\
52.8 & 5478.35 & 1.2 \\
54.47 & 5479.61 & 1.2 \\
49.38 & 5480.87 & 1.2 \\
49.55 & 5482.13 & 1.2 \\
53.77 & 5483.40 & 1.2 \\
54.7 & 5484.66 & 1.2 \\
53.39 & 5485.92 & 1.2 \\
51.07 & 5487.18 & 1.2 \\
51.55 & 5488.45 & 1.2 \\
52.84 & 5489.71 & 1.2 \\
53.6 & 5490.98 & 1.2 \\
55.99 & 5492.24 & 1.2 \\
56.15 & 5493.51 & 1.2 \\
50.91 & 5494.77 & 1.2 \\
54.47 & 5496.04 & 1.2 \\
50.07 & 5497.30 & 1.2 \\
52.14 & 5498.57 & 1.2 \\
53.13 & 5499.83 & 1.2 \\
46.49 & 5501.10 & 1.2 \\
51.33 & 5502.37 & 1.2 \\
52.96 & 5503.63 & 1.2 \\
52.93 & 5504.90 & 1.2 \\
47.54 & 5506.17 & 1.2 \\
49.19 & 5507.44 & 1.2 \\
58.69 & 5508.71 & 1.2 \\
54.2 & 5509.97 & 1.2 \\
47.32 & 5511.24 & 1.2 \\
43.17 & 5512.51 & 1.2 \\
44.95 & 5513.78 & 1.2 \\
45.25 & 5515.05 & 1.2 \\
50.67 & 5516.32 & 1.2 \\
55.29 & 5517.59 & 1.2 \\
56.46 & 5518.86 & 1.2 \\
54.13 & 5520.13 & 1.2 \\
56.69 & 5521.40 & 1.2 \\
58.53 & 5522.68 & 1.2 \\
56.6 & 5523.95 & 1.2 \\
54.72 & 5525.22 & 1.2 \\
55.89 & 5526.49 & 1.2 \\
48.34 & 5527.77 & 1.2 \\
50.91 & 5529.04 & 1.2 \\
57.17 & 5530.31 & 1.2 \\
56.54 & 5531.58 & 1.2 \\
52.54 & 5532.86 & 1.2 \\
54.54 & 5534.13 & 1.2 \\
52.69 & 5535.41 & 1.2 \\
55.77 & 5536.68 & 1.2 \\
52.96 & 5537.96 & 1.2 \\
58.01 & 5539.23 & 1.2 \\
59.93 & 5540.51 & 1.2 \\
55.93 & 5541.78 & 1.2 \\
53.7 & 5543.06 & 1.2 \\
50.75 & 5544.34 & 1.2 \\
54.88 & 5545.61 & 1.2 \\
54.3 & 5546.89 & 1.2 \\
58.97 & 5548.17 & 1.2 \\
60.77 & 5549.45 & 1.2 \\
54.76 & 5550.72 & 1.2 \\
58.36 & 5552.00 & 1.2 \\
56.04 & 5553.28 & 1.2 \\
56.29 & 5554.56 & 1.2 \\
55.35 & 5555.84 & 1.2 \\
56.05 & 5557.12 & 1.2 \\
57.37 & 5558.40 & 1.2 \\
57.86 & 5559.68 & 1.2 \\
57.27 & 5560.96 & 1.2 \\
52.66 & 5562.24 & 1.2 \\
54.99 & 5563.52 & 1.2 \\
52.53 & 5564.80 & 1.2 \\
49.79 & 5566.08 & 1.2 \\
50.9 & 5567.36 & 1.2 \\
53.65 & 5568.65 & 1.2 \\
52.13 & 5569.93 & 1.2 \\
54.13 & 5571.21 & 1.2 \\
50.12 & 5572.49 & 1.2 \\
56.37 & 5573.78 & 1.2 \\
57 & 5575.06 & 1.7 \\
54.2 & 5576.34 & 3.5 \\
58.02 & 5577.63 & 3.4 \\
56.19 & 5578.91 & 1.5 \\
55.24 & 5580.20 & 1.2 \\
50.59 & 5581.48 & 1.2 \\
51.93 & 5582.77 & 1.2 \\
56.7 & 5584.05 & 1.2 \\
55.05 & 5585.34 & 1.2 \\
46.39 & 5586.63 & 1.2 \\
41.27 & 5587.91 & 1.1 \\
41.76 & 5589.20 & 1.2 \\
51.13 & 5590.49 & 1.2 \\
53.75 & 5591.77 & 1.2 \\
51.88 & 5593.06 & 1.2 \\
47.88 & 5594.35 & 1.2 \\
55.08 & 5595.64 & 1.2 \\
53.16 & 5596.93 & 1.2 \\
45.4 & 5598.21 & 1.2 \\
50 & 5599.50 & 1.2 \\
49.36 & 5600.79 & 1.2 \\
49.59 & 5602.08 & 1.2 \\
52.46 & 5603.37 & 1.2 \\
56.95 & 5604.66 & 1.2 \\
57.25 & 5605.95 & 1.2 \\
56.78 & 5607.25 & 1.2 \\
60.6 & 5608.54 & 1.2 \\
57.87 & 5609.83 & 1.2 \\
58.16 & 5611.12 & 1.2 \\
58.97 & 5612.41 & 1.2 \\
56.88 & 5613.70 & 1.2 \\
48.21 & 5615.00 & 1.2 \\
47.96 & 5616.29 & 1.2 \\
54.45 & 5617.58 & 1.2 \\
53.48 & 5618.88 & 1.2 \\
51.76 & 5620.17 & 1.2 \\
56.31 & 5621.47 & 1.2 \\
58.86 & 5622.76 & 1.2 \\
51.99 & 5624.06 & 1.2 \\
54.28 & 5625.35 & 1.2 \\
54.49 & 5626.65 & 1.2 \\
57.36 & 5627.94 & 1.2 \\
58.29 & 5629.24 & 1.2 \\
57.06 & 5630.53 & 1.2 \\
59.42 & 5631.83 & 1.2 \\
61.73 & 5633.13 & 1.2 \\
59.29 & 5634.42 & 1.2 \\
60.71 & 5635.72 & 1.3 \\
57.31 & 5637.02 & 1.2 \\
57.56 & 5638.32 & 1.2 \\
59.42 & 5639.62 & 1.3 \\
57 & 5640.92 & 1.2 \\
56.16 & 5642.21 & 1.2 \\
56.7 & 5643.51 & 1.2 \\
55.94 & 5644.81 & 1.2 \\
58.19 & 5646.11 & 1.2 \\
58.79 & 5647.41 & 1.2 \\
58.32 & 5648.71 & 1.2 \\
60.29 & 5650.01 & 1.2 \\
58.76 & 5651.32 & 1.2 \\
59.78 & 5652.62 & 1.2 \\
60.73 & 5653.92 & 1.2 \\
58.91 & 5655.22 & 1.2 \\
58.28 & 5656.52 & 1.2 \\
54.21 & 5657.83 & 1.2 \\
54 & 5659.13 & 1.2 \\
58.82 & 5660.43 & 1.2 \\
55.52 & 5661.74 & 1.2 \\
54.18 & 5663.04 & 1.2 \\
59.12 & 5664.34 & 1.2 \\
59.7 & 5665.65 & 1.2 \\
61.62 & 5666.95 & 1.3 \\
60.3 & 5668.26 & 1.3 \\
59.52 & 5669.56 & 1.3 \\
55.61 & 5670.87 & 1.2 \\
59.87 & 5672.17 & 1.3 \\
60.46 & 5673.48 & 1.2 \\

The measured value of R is 0.12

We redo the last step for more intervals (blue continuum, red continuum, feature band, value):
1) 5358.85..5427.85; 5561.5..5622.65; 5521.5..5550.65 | -0.07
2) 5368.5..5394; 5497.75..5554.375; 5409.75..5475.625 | 0.01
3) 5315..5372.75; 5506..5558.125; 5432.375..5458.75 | 0.02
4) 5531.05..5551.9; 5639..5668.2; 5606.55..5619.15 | 0.03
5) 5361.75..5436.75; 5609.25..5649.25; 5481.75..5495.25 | -0.03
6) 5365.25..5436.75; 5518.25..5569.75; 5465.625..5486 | 0.01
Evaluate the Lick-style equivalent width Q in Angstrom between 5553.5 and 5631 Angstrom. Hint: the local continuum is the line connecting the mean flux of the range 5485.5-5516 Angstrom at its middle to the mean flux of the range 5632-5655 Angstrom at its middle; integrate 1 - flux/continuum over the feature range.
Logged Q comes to 3.2 Angstrom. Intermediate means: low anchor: 51.2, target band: 53.7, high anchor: 58.7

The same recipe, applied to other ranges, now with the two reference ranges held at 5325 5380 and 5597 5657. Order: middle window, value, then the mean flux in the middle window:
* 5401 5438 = 0.55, 48.7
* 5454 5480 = 0.09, 50.8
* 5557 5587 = 0.19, 54.1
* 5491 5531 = 0.05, 52.4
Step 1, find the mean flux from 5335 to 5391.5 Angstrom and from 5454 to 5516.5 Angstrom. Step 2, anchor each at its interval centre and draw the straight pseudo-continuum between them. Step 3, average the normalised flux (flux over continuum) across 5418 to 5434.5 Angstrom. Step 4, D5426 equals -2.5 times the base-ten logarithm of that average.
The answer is 0.01 mag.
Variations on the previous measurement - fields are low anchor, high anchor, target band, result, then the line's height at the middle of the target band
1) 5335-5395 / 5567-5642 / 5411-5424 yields -0.05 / 50.1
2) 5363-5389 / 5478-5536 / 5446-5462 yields 0.06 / 51.5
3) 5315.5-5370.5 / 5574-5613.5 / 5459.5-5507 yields -0.03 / 50.4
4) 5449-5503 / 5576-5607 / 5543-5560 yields -0.09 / 51.6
